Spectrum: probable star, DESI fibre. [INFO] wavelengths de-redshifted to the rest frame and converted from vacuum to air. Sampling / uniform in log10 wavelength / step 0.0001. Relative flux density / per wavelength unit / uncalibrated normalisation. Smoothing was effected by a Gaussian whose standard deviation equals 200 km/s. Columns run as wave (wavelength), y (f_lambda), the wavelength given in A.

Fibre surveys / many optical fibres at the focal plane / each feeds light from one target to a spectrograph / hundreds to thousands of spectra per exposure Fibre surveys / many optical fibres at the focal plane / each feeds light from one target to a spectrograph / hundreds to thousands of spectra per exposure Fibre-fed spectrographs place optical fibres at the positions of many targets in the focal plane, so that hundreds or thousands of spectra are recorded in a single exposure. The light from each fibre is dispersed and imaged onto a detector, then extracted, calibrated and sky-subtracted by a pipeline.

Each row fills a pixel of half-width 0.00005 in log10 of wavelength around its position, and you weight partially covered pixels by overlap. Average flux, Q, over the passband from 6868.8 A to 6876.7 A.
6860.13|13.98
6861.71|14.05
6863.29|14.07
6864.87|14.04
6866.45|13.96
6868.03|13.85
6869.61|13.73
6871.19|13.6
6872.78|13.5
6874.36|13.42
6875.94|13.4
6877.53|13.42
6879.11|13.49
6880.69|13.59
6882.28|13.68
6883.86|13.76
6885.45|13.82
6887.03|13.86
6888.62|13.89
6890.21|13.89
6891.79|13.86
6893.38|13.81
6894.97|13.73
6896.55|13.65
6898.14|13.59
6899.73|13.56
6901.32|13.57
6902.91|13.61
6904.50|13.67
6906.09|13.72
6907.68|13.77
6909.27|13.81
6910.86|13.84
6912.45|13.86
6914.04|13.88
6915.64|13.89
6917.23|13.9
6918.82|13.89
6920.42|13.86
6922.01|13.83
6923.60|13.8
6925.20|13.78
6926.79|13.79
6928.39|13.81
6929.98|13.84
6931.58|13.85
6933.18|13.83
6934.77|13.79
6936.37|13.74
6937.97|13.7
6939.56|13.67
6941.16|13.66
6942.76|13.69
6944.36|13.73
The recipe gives 13.5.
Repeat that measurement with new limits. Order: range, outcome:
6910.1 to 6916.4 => 13.9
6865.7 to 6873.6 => 13.7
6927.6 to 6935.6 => 13.8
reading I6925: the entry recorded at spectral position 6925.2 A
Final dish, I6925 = 13.78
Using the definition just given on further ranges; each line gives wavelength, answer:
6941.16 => 13.66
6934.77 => 13.79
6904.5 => 13.67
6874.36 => 13.42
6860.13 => 13.98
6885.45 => 13.82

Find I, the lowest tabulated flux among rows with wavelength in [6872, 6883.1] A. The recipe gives 13.4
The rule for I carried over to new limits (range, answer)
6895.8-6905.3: 13.56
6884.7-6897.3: 13.65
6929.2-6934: 13.83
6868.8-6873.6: 13.5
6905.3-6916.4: 13.72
